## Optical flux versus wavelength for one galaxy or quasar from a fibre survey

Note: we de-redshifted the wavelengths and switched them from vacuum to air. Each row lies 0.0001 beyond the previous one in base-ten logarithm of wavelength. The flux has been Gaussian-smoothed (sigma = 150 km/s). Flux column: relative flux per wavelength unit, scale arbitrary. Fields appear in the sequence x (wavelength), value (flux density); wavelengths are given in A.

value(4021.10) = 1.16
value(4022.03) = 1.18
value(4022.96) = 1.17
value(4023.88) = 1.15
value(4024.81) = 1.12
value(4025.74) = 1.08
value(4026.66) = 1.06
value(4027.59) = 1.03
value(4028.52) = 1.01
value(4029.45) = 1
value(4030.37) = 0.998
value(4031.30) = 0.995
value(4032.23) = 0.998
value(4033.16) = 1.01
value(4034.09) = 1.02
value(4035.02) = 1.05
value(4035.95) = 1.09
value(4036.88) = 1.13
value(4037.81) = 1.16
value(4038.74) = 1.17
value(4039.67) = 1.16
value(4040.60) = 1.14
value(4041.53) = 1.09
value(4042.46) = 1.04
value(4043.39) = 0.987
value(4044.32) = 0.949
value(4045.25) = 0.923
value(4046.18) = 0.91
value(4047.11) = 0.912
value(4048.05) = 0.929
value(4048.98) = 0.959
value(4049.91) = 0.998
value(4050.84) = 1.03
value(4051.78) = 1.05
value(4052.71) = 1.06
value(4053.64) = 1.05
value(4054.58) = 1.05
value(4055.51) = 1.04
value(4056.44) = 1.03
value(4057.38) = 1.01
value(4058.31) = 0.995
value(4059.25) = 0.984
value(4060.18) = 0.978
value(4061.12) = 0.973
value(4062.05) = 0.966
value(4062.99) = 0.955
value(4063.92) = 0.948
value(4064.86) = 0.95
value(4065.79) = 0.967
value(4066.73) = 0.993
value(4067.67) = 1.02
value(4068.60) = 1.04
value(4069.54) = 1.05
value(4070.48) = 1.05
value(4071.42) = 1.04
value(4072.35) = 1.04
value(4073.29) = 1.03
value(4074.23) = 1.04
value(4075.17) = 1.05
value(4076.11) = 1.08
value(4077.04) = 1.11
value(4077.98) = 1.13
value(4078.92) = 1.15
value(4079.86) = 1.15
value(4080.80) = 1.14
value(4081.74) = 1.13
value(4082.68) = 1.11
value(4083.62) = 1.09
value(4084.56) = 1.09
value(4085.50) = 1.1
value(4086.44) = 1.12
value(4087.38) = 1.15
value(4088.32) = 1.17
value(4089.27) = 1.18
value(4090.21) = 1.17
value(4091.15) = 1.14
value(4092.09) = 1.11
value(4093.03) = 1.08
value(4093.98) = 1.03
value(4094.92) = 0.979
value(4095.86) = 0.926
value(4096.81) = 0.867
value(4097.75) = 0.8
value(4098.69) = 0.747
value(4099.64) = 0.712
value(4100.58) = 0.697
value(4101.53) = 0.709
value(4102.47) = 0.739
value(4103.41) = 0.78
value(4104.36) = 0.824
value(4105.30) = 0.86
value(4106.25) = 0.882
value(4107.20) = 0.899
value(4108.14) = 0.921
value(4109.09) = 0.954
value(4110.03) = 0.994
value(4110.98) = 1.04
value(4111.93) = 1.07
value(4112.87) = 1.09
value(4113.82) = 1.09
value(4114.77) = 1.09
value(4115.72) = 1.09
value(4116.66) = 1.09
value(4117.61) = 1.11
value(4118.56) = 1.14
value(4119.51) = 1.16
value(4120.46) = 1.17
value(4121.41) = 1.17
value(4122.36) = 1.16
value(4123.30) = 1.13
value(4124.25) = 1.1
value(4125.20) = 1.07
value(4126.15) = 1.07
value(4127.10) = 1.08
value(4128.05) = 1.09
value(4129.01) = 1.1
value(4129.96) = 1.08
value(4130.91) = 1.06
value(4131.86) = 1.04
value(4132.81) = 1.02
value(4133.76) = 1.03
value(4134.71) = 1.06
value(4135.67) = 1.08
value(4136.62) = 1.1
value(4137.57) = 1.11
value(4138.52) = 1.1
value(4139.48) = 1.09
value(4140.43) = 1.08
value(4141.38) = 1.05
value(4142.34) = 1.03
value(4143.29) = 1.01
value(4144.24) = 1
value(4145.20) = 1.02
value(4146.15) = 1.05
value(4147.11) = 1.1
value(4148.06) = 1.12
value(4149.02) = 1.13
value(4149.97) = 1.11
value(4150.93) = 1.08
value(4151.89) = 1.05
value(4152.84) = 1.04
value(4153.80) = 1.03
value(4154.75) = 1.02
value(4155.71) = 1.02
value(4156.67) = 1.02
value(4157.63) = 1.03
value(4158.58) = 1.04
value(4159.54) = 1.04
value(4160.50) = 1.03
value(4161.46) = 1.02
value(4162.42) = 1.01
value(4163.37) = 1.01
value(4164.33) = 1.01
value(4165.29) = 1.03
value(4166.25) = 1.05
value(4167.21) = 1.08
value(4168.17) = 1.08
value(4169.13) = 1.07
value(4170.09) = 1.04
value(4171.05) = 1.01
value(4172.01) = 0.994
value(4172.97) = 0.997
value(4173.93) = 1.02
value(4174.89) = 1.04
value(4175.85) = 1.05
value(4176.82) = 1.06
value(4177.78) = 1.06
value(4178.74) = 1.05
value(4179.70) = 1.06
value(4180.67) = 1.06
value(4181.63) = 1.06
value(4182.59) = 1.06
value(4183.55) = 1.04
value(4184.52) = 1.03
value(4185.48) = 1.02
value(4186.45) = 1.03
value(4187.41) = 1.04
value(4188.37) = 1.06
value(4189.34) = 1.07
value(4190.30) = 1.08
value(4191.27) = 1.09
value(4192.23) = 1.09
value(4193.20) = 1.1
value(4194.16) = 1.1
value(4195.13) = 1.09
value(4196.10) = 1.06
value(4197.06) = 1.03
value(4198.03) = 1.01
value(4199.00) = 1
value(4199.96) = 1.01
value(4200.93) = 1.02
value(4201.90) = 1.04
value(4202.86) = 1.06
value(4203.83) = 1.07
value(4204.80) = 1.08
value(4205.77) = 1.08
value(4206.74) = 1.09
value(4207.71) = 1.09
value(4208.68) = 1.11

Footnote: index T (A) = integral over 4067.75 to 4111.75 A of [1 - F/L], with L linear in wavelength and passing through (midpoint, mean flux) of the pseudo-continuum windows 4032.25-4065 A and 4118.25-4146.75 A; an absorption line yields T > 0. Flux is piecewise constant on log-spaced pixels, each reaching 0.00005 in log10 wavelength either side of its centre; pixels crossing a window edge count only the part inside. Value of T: 2.0 A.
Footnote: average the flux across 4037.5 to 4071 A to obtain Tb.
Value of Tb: 1.01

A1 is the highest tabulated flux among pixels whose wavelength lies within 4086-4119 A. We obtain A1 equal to 1.18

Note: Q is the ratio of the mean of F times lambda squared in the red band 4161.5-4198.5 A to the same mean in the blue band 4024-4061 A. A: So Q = 1.1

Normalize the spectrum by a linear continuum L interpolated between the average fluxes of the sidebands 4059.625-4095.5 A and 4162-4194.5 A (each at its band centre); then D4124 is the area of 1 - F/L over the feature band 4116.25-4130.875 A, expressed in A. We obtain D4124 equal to -0.8 A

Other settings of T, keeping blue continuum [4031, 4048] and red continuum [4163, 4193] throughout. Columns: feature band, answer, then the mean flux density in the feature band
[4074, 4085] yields -0.7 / 1.11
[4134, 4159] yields -0.4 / 1.06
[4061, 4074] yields 0.5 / 1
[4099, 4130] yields 1.2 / 1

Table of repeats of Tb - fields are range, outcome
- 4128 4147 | 1.06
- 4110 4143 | 1.09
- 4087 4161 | 1.03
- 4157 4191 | 1.04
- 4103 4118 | 0.987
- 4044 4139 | 1.02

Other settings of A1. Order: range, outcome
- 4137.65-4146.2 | 1.1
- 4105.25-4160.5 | 1.17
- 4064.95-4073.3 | 1.05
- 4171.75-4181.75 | 1.06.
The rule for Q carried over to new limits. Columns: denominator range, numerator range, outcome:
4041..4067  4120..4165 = 1.12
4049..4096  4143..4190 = 1.04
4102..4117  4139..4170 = 1.11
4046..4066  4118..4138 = 1.15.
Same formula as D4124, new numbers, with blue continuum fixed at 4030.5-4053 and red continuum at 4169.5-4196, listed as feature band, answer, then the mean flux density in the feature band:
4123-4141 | -0.6 A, 1.08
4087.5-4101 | 0.8 A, 0.977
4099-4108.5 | 2.2 A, 0.8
